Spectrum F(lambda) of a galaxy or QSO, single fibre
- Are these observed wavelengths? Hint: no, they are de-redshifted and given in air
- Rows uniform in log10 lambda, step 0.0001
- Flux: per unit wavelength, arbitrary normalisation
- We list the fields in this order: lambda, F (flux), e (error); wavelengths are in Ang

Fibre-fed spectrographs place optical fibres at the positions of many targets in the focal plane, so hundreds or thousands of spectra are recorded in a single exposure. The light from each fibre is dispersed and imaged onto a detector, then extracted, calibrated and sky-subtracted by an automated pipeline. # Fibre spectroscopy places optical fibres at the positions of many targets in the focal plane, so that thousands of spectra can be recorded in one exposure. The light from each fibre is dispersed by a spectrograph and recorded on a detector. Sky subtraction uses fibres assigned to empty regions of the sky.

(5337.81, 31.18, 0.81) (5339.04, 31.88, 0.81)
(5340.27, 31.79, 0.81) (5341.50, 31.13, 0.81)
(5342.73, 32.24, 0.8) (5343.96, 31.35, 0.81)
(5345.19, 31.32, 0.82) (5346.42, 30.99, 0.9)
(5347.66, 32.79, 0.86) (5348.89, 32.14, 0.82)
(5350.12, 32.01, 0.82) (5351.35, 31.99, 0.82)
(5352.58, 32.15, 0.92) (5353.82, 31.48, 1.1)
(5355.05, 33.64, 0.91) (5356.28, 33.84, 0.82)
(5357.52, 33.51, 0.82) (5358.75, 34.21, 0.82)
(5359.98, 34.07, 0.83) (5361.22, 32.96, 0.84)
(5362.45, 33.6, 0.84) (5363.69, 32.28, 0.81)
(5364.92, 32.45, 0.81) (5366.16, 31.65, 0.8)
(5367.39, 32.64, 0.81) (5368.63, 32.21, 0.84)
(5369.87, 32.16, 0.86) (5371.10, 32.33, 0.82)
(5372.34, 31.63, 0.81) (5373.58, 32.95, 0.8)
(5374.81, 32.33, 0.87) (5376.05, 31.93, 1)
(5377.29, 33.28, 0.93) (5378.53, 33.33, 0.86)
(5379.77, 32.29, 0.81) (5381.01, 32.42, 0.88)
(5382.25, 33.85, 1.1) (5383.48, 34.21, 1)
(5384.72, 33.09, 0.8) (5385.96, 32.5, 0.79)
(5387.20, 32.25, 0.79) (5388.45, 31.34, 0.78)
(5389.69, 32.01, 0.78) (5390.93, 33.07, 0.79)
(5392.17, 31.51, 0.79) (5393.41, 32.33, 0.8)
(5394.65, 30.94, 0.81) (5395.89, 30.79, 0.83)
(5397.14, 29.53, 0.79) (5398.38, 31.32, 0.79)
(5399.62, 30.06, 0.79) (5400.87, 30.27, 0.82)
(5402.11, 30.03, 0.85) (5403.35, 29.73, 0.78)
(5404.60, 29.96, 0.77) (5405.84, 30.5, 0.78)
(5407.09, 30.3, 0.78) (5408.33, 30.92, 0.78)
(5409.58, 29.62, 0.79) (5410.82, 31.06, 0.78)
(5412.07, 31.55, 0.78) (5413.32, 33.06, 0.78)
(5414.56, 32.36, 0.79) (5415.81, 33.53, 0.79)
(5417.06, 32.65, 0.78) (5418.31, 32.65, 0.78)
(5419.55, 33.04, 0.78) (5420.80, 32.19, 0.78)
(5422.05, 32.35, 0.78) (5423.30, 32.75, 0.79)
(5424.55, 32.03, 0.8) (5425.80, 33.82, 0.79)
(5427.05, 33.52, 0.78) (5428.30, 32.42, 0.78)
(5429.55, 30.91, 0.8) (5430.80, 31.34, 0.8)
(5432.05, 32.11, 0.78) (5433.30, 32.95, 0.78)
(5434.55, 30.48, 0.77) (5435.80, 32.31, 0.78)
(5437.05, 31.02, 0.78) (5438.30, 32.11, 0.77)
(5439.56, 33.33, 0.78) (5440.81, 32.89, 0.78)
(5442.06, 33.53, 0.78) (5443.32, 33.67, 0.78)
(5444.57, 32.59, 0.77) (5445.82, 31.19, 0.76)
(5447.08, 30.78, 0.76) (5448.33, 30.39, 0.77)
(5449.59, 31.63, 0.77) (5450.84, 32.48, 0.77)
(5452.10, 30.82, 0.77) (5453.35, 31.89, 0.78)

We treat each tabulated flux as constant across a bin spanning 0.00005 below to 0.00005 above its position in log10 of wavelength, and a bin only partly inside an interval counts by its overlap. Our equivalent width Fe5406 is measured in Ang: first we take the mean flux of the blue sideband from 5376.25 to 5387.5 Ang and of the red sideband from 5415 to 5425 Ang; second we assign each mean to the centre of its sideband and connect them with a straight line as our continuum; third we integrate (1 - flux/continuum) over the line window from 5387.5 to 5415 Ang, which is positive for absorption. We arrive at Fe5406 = 1.5 Ang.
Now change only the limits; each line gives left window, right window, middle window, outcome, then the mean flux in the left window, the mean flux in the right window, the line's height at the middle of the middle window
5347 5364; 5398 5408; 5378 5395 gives -0.73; 32.9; 30.3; 31.2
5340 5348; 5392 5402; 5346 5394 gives -2.18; 31.6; 30.8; 31.2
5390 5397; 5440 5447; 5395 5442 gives 0.64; 31.6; 32.6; 32.1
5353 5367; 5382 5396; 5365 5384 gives 0.06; 33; 32.4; 32.7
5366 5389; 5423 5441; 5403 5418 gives 0.48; 32.6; 32.2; 32.4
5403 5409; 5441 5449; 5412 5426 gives -0.82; 30.3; 32.1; 30.9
